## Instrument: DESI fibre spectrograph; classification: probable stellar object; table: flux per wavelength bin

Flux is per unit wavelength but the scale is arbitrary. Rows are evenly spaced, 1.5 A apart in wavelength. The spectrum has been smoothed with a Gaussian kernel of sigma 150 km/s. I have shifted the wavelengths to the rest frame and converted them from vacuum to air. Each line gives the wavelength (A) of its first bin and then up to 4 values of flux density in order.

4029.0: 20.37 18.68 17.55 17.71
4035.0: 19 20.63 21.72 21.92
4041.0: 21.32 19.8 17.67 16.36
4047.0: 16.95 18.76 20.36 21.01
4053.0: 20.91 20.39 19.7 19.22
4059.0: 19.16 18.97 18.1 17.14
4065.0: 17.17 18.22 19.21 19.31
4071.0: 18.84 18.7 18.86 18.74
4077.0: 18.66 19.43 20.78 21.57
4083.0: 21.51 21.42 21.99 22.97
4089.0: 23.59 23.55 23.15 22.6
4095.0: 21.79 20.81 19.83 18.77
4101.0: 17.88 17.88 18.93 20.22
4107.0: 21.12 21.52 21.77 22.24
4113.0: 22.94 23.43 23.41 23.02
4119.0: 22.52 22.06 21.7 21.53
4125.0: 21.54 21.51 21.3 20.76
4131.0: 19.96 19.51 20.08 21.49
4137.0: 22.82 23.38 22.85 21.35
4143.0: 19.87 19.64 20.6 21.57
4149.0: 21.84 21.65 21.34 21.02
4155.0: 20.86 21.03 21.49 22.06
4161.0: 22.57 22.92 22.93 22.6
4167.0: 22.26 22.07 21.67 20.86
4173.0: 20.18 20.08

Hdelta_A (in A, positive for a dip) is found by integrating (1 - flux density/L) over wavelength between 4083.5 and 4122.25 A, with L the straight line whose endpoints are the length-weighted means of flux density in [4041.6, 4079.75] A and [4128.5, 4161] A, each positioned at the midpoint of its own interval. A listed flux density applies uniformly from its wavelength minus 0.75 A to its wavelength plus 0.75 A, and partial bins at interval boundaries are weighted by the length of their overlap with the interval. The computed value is -2.9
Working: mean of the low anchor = 18.9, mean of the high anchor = 21.2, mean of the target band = 21.6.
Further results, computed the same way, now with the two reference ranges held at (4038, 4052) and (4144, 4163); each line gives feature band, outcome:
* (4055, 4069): 0.83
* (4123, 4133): 0.04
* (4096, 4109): 0.57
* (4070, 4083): 0.30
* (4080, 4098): -1.65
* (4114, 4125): -0.86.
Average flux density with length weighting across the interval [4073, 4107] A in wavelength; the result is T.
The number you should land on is 20.7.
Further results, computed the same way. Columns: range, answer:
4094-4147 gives 21.2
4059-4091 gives 19.9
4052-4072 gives 19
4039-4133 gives 20.4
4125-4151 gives 21.2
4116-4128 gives 22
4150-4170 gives 21.9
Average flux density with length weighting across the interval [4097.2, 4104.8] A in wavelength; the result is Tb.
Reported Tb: 18.7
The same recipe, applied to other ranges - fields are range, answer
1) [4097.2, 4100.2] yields 19.3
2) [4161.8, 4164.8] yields 22.9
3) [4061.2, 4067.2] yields 17.7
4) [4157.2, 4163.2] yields 22.2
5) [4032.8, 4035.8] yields 18.4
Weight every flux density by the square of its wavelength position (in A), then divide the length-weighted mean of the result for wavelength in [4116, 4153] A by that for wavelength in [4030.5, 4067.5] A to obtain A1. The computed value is 1.17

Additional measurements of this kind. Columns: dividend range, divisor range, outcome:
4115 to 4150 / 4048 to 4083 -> 1.15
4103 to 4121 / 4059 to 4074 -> 1.21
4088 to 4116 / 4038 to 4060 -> 1.11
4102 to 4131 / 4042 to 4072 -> 1.18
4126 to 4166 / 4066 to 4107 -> 1.08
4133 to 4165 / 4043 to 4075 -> 1.20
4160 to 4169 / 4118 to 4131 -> 1.07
